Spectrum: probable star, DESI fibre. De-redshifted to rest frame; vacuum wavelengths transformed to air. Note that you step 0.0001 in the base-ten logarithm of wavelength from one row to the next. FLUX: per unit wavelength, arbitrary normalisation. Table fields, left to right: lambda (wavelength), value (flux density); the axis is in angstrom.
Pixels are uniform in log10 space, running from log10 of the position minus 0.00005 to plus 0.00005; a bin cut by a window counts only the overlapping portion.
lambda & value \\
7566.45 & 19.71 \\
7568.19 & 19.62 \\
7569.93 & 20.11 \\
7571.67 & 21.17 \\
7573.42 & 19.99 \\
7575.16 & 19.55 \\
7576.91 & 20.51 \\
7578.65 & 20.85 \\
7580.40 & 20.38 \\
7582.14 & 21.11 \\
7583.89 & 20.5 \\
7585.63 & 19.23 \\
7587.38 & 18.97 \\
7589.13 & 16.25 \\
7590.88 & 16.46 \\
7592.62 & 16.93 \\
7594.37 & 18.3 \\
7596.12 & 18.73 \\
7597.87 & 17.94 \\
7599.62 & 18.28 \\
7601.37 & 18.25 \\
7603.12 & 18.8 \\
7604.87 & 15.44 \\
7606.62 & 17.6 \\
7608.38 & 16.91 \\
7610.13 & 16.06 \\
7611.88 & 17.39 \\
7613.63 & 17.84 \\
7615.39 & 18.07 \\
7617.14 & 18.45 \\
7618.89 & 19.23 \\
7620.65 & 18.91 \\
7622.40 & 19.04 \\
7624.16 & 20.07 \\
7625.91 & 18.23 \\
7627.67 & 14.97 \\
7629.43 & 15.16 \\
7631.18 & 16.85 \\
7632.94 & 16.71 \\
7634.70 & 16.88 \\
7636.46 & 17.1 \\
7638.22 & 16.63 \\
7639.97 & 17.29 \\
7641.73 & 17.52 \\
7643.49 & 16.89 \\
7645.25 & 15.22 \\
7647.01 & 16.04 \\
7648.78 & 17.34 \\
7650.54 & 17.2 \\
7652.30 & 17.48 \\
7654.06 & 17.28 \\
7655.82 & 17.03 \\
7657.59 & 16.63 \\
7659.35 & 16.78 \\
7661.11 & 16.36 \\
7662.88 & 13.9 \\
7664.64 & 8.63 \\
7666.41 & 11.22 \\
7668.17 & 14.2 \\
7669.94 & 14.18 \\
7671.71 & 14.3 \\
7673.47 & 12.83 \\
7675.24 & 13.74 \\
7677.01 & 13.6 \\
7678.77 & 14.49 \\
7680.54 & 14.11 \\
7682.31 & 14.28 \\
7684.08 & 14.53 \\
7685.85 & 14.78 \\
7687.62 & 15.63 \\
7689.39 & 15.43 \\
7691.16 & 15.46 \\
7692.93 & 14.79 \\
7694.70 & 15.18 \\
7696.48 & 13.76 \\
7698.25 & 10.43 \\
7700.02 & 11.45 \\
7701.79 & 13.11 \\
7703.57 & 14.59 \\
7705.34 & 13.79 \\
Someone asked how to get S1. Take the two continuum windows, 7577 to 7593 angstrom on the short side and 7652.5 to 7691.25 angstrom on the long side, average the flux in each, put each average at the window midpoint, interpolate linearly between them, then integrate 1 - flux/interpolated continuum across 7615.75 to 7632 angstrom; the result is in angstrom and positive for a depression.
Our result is -0.77 angstrom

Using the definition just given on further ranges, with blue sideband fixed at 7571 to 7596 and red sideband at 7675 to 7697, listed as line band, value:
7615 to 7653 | -0.7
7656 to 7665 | 0.5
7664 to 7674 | 1.8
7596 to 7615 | 0.8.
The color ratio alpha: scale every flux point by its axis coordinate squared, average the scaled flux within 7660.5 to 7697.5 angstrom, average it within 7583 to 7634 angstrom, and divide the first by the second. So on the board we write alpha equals 0.80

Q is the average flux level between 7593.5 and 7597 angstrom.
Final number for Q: 18.5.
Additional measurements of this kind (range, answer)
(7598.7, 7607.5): 17.7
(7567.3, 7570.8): 19.9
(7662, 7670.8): 12.4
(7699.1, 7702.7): 12.3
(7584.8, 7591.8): 17.7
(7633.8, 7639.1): 16.9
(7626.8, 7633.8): 15.9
